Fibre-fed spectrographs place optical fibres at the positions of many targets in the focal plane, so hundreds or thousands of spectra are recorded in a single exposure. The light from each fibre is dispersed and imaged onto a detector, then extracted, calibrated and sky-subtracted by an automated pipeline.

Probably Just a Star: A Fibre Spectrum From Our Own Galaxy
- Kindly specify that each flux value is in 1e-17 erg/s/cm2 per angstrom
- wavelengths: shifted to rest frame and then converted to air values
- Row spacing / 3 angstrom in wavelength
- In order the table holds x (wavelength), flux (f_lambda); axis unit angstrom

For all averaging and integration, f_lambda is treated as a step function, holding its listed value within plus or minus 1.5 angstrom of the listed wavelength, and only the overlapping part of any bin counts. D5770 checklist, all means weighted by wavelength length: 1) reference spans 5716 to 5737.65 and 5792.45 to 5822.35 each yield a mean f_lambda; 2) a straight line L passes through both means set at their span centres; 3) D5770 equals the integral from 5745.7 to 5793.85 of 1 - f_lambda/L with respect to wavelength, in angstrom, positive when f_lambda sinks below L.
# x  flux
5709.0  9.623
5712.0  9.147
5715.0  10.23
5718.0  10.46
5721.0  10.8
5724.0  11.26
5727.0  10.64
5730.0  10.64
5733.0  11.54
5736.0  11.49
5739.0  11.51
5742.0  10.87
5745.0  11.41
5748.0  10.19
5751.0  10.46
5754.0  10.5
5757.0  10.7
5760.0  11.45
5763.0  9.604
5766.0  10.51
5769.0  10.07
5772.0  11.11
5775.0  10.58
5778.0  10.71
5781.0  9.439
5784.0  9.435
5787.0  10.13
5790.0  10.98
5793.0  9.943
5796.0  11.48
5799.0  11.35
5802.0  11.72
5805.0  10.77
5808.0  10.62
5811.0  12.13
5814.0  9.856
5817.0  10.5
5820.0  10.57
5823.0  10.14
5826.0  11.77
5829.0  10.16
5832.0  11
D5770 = 2.40 angstrom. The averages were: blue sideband 11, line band 10.4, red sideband 10.9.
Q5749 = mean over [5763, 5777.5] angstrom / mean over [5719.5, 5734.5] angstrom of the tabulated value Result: 0.95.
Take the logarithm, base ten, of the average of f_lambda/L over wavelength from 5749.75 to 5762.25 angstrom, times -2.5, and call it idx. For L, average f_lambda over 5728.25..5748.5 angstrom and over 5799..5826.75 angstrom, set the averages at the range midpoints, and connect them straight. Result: 0.04 mag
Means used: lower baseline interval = 11.1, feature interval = 10.7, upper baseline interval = 10.9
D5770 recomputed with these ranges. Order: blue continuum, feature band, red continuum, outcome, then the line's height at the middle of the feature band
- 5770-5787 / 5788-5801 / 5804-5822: -0.59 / 10.5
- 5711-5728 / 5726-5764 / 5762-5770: -2.26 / 10.3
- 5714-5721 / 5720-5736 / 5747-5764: -0.86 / 10.5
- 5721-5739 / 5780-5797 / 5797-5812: 1.57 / 11.3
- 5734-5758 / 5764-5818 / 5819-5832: 0.85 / 10.8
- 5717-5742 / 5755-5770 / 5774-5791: 0.04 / 10.5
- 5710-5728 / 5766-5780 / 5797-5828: 0.19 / 10.7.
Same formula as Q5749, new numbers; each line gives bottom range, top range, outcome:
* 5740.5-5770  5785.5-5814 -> 1.03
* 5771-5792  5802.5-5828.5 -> 1.05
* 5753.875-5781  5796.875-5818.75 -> 1.05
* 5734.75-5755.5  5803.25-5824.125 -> 0.98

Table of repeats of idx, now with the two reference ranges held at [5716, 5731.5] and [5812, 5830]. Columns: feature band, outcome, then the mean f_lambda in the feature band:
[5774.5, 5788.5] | 0.064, 10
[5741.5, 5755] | 0.002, 10.7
